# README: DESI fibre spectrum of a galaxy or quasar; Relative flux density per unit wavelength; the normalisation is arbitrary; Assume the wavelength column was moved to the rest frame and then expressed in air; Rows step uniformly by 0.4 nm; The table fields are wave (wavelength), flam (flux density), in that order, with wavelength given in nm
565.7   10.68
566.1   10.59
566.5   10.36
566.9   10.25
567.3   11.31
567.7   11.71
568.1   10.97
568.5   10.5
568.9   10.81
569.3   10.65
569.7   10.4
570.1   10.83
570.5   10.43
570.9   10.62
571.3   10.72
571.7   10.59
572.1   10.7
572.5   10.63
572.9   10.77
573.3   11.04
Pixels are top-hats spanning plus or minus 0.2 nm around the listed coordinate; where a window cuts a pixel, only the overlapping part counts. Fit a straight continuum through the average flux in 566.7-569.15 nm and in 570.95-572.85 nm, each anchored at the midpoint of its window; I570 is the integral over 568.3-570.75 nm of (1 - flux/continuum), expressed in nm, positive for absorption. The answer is 0.05 nm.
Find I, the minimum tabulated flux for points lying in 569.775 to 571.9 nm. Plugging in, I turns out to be 10.43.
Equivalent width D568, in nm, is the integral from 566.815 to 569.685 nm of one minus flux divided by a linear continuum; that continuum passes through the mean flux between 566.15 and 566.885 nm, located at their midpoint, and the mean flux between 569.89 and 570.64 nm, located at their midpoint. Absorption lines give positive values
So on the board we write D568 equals -0.10 nm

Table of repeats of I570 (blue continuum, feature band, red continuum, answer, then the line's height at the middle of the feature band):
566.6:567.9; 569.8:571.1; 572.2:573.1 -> 0.027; 10.8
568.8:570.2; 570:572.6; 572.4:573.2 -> 0.016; 10.7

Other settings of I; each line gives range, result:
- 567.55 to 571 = 10.4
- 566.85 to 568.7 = 10.25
